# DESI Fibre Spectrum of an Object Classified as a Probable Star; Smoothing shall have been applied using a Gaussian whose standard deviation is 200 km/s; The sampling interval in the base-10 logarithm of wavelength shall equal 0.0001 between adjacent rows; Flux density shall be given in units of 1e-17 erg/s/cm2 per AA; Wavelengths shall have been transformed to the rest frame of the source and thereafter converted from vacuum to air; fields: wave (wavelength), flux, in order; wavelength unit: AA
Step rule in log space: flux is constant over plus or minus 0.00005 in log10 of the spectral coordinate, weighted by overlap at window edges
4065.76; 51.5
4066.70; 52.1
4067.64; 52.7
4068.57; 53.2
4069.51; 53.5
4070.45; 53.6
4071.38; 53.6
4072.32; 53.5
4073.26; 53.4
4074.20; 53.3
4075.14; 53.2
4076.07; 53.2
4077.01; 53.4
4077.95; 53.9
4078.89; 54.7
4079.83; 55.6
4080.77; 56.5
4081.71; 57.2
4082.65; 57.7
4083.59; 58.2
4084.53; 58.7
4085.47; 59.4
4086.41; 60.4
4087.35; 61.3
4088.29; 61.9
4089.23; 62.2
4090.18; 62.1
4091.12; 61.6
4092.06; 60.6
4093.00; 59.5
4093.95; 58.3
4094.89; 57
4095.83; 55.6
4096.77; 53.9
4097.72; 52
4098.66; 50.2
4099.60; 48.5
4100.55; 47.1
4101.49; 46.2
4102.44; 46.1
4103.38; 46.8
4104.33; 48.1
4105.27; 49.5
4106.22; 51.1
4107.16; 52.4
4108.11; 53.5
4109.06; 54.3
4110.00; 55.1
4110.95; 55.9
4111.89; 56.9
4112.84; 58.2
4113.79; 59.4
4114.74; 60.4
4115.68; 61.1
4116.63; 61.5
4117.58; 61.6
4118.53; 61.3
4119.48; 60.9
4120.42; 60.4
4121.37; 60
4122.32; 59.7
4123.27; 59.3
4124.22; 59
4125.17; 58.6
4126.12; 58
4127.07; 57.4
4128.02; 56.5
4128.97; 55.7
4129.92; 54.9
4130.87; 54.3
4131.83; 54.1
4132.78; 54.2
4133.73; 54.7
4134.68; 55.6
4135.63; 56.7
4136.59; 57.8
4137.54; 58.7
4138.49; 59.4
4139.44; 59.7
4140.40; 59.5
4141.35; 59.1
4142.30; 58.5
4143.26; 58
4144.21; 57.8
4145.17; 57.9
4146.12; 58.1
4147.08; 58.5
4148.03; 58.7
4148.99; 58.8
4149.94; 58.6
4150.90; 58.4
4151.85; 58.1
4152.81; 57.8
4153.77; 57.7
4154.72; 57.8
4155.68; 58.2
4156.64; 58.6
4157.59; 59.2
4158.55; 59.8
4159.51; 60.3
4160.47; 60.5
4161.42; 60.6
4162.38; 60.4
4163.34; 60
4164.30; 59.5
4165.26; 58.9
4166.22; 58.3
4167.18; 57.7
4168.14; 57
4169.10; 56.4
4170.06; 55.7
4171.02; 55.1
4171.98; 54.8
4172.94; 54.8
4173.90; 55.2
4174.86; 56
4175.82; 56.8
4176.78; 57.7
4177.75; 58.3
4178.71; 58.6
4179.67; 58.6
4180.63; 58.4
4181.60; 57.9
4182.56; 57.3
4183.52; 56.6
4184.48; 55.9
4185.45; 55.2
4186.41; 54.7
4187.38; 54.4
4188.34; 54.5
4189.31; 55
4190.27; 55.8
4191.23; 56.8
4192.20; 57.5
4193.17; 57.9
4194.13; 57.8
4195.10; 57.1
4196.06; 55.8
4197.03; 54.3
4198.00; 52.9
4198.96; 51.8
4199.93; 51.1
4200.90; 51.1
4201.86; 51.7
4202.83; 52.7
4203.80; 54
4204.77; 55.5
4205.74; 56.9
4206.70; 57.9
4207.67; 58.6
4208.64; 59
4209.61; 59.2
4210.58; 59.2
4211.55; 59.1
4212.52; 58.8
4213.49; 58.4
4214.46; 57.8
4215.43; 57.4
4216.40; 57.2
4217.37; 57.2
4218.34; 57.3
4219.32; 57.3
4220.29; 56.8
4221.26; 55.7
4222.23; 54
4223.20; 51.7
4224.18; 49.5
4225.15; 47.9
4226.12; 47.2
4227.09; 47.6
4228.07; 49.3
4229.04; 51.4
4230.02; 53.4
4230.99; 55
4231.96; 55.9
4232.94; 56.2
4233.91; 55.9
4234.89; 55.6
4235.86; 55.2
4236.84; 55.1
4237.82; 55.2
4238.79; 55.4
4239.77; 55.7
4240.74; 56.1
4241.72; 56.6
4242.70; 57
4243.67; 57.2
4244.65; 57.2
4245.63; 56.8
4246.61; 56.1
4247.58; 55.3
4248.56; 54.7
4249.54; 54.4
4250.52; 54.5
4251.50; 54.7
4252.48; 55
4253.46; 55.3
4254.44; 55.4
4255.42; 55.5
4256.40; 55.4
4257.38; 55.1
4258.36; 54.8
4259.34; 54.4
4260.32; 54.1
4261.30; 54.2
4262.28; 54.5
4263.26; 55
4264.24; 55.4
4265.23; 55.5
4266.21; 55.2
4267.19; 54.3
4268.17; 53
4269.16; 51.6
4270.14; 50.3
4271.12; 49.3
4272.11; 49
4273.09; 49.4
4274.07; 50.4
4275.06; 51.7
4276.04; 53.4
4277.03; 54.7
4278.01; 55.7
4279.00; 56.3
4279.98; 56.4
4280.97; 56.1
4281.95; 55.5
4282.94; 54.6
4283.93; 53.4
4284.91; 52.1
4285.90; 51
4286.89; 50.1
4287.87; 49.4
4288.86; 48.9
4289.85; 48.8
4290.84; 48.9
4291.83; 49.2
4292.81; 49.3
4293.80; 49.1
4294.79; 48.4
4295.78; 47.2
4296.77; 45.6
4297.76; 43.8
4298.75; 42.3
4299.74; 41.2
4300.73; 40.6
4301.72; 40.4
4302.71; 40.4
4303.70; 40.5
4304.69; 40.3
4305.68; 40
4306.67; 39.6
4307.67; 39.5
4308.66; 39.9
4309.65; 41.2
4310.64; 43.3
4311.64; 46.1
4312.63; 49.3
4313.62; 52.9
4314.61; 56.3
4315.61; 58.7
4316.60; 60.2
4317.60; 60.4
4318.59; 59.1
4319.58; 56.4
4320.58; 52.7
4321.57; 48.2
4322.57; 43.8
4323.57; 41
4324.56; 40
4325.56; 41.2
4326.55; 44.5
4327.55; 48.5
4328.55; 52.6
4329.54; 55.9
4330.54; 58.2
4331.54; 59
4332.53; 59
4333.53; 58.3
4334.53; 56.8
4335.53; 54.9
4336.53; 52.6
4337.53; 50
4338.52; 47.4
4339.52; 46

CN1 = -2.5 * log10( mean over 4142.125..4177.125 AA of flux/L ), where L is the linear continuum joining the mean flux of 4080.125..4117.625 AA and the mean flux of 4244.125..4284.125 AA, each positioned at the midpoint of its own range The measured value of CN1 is -0.05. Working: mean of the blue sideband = 55.9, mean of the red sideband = 54.2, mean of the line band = 58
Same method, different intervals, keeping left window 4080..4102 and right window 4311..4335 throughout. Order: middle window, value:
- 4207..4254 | -0.02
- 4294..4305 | 0.22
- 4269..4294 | 0.03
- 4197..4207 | 0.02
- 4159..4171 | -0.06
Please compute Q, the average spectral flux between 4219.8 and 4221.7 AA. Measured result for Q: 56.4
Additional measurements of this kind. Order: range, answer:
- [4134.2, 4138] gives 57.2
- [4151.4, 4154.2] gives 57.7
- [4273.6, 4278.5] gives 53.2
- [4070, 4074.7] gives 53.5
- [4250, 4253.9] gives 54.8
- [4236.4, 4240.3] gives 55.4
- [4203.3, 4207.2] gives 56.1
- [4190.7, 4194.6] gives 57.5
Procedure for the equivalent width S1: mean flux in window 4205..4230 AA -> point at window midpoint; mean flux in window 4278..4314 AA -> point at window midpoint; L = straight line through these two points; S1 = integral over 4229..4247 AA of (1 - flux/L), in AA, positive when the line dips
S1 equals -0.9 AA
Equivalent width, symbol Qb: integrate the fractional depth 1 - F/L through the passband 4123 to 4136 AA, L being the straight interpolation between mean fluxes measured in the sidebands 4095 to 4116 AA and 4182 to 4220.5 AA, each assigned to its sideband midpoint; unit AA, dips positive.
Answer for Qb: -0.6 AA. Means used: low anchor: 52.9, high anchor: 56.1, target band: 56.3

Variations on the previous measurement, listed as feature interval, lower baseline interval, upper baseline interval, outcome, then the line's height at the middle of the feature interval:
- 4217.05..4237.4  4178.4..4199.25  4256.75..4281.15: 0.5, 54.9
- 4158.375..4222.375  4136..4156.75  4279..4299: -1.0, 55.9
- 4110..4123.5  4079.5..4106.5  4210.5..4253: -1.1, 55.3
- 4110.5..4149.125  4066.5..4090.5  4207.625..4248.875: -1.6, 55.9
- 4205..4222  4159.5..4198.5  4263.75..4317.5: -1.0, 54.6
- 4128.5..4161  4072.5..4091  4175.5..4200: -0.7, 56.6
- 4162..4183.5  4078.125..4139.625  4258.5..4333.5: -1.2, 54.3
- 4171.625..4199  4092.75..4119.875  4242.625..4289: -1.0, 54.2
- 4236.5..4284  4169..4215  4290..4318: -4.2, 50.1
